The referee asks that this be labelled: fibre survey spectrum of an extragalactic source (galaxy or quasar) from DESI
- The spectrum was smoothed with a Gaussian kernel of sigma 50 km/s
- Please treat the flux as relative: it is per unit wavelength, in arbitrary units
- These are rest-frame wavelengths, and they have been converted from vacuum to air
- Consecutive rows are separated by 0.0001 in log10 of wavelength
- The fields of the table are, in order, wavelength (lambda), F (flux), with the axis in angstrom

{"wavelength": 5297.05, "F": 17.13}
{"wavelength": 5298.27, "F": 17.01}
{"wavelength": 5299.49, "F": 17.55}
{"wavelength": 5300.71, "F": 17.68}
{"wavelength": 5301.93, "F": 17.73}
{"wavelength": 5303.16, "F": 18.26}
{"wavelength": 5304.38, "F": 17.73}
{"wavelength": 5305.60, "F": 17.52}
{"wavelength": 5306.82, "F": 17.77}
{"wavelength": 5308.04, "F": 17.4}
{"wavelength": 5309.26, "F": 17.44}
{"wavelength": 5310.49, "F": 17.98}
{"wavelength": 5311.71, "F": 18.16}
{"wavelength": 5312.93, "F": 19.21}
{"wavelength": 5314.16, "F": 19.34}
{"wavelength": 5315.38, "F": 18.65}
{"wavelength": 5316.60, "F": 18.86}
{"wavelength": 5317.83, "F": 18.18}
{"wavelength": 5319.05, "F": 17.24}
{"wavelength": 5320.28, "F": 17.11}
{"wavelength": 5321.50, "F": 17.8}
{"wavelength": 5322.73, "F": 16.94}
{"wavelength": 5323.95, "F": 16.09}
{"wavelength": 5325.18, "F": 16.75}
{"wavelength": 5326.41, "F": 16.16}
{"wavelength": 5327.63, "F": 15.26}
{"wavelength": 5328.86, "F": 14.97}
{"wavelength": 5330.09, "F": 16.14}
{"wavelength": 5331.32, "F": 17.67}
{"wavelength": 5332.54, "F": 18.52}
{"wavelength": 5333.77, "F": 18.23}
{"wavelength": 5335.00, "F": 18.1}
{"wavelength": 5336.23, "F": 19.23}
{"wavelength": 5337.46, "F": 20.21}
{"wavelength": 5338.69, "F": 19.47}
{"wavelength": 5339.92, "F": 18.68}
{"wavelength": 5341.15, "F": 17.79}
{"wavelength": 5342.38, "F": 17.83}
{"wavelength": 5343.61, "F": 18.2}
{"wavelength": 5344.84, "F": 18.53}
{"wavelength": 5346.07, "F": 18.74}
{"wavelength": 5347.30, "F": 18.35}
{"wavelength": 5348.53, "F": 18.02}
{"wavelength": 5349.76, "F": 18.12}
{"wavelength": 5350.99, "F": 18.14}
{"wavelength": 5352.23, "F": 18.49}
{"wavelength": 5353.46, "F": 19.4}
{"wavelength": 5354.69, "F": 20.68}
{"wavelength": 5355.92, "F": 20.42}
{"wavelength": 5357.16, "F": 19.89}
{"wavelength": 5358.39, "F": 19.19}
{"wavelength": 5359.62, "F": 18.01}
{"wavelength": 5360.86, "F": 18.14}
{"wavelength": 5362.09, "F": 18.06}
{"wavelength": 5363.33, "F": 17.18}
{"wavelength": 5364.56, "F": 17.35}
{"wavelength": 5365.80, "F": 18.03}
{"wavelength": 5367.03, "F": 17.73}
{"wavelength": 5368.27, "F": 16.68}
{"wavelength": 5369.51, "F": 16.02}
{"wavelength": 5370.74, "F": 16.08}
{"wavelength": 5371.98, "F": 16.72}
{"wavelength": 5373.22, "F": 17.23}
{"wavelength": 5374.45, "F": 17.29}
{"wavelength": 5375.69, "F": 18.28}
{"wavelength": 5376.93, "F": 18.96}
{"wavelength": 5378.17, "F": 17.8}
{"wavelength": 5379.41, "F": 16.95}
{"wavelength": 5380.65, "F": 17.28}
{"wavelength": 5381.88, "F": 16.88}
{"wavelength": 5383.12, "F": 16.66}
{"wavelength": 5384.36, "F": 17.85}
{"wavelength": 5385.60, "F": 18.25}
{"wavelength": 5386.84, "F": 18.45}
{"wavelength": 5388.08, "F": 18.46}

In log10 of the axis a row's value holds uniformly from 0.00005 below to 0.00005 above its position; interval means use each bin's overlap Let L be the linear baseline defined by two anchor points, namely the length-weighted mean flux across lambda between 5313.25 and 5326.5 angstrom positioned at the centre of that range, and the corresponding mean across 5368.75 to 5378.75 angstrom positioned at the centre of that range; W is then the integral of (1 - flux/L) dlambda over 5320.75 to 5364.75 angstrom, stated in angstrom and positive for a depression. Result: -1.5 angstrom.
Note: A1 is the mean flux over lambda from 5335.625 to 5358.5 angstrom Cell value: 18.9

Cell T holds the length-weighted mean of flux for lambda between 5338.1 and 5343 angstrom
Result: 18.4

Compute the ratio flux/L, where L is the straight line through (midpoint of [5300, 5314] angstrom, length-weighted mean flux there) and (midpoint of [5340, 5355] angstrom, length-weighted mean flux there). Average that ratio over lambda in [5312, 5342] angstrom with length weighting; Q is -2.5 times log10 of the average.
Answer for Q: 0.03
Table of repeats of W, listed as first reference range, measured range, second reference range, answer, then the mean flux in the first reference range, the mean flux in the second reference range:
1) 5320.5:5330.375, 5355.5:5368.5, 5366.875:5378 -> -1.0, 16.3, 17.2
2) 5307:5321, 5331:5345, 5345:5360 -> 0.1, 18.1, 19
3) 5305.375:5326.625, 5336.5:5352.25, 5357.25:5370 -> -0.7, 17.7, 17.7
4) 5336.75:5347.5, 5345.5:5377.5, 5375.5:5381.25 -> 0.2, 18.7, 17.8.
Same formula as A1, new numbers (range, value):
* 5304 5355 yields 18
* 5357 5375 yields 17.5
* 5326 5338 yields 17.5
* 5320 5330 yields 16.3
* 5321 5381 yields 17.9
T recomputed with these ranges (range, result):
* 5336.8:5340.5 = 19.4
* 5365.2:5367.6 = 17.9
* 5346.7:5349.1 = 18.2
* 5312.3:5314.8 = 19.3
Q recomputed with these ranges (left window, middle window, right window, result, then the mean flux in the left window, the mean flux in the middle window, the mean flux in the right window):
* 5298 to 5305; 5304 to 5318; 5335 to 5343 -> -0.01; 17.7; 18.2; 18.8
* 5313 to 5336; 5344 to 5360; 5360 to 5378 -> -0.09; 17.4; 18.9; 17.4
